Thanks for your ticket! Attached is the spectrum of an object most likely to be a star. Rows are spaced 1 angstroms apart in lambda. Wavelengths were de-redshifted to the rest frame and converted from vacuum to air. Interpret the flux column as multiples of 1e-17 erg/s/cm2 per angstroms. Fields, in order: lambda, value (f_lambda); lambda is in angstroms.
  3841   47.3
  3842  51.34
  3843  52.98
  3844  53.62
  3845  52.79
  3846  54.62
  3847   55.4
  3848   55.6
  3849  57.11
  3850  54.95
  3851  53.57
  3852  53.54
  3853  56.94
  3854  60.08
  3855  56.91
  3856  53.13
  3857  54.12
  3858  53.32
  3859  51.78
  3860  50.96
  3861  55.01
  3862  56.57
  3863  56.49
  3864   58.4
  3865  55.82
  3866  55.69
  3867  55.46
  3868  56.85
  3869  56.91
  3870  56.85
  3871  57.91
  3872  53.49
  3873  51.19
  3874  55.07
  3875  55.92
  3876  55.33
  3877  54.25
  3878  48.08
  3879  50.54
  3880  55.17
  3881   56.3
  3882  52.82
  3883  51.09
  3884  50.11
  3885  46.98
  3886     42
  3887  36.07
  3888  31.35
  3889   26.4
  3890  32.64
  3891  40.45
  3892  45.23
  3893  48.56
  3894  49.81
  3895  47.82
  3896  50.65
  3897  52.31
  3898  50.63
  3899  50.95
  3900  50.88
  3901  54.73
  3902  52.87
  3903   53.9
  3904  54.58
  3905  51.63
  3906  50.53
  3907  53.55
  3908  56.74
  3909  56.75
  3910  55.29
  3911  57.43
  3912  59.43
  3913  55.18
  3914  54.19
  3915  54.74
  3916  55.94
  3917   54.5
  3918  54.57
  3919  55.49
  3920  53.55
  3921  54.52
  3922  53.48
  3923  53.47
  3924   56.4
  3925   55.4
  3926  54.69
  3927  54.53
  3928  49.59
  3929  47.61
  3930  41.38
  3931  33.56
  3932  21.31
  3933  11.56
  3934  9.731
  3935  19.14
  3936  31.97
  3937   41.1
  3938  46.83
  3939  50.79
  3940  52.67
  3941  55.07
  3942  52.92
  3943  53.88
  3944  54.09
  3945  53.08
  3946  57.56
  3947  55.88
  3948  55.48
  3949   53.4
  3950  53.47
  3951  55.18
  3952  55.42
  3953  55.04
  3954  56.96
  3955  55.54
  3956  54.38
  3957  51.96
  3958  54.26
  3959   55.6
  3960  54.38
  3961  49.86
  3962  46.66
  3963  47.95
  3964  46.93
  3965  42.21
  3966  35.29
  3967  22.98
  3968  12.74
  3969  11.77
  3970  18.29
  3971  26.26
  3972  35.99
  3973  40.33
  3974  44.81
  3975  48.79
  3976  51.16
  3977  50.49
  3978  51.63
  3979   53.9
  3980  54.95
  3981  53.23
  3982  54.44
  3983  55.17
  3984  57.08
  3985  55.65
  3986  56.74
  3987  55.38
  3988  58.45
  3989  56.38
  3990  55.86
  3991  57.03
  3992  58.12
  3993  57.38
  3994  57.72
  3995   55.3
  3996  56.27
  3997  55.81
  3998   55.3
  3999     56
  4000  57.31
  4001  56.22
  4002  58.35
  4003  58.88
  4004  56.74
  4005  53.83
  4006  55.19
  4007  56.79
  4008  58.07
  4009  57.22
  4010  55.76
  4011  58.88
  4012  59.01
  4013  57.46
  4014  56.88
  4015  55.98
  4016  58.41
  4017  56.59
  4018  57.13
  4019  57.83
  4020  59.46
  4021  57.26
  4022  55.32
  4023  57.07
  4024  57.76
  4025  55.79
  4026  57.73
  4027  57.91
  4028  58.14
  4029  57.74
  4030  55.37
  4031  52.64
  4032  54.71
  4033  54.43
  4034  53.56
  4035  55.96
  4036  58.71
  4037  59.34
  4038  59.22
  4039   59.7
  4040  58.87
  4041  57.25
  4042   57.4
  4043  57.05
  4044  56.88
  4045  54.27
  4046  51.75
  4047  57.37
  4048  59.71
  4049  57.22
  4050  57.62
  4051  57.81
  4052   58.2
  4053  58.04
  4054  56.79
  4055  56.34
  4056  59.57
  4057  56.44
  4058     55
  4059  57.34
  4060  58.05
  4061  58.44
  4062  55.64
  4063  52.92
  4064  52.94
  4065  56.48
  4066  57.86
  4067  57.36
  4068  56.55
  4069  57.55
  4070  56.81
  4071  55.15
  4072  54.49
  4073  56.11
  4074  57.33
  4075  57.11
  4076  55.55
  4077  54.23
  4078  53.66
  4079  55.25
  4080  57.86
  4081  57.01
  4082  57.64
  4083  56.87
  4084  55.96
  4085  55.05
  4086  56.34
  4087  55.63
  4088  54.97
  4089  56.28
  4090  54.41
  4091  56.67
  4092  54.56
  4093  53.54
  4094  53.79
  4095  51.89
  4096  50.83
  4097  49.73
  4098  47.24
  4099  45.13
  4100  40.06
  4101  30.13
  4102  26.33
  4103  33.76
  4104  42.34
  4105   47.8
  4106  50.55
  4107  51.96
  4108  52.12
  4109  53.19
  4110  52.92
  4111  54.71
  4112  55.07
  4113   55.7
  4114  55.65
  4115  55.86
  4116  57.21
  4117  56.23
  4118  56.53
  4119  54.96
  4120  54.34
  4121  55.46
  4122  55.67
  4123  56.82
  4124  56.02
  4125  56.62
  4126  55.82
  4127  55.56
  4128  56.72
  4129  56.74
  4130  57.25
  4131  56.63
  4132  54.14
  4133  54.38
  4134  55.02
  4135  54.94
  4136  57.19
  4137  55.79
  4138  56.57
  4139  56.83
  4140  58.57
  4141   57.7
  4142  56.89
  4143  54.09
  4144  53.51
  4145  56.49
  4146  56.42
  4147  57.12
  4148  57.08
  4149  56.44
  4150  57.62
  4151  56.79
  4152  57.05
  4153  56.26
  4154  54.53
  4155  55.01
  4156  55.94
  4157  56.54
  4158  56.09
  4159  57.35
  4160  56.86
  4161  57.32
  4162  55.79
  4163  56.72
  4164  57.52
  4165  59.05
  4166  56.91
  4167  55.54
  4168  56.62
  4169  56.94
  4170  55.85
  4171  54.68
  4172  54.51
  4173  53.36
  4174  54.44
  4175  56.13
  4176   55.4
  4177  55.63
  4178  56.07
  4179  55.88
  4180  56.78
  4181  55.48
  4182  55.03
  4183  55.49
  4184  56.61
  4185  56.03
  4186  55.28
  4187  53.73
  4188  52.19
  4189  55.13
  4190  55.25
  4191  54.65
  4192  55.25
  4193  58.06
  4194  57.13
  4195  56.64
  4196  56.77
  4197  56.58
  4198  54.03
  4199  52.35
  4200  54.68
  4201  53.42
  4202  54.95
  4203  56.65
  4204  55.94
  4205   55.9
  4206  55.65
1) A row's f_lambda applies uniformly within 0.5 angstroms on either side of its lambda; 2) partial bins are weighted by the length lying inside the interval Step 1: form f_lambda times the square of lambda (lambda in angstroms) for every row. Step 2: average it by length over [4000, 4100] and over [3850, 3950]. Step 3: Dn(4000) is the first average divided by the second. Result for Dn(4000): 1.2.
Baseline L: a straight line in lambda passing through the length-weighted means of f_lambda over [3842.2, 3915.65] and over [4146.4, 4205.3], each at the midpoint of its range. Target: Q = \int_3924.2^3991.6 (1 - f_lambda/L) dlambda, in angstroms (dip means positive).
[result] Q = 8.3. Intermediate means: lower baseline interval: 52.3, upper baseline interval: 55.8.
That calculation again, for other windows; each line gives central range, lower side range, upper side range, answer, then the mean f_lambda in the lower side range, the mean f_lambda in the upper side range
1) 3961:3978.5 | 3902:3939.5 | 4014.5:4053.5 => 4.81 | 48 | 57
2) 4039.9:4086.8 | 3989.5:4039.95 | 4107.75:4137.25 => -0.18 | 56.9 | 55.5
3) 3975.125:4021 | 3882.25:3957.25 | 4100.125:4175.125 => -4.78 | 48.9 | 54.4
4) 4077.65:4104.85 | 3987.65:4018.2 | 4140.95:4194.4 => 2.88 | 56.9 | 56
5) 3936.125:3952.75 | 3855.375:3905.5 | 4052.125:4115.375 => -0.26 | 50.9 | 53.3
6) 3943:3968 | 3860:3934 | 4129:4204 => 0.62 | 50.4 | 55.9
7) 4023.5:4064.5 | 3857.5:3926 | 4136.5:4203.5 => -1.97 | 52.1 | 55.9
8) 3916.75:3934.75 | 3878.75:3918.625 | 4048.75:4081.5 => 2.22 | 50.1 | 56.5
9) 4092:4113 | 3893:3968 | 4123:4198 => 2.64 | 49.4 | 56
